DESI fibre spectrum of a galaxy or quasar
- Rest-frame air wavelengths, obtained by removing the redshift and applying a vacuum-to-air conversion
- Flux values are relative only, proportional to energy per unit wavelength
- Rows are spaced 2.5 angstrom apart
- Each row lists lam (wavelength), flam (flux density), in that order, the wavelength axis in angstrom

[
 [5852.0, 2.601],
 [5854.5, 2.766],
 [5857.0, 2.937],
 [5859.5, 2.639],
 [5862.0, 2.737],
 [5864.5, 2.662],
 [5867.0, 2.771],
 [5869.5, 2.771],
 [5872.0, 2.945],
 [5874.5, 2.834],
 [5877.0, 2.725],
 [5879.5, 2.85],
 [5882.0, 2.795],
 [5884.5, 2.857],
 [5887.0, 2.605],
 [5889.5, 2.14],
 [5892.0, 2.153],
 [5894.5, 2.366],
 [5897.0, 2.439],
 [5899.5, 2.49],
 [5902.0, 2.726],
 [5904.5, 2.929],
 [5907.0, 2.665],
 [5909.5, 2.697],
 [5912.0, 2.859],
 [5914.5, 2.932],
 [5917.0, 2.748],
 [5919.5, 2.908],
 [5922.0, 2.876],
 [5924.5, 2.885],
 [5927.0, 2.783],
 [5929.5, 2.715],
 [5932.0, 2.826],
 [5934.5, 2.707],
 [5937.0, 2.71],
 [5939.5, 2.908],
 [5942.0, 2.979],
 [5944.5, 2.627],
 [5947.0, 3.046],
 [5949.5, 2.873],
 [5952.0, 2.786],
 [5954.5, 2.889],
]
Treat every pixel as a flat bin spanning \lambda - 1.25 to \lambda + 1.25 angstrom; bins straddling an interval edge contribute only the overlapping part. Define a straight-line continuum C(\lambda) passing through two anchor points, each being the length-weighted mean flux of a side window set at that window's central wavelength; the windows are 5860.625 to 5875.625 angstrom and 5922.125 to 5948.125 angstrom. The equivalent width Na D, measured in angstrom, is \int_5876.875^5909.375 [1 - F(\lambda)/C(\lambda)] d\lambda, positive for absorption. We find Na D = 2.4 angstrom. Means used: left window 2.79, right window 2.82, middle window 2.59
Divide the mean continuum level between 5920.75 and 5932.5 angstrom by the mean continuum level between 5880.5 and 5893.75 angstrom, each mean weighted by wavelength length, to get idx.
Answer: 1.12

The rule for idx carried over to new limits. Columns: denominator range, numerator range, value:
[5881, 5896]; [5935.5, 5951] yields 1.15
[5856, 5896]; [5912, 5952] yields 1.06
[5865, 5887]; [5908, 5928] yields 1.01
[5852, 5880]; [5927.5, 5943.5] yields 1.01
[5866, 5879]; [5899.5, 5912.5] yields 0.98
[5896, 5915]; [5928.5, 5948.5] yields 1.04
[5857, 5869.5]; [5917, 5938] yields 1.02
